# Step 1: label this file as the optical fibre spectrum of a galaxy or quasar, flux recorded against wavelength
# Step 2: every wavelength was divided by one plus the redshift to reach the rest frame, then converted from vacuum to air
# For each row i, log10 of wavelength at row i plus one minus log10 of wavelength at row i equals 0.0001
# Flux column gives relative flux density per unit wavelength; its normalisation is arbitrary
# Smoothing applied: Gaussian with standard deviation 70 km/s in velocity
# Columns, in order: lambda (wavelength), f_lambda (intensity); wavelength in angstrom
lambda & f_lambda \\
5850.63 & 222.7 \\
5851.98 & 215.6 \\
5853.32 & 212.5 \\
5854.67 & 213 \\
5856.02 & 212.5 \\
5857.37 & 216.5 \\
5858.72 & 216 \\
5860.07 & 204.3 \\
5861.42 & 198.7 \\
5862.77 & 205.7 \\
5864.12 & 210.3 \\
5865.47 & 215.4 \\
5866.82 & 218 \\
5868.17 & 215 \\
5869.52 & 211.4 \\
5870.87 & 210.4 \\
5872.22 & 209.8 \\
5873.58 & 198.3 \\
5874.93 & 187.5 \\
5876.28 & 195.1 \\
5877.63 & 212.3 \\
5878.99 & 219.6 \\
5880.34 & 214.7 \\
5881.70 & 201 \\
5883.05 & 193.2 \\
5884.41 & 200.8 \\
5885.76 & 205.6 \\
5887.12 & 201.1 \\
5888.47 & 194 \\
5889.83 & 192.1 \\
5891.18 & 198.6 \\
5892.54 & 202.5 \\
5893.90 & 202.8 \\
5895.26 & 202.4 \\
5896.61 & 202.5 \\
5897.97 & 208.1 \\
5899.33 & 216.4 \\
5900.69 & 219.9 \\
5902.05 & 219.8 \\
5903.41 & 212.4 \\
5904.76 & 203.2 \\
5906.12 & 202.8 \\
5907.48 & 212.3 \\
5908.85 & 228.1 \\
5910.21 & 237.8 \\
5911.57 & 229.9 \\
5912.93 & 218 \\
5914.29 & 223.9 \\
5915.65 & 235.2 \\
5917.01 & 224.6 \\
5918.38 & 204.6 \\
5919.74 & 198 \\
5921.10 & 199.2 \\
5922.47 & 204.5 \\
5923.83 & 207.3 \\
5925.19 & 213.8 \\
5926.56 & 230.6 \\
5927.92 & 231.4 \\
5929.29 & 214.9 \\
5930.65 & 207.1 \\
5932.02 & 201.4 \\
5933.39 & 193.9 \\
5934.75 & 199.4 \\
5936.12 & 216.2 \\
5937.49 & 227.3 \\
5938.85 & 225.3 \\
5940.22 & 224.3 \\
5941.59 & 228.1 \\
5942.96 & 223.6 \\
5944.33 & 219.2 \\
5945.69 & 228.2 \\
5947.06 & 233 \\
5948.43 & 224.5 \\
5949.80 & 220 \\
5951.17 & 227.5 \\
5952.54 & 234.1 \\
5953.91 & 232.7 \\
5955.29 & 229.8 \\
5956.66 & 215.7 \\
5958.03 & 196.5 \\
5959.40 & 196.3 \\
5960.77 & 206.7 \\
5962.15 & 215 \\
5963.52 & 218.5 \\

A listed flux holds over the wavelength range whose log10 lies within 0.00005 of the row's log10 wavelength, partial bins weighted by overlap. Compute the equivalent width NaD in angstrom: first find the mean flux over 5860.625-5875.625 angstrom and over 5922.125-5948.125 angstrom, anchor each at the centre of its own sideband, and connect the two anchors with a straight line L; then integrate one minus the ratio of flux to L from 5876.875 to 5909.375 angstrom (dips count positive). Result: 0.68 angstrom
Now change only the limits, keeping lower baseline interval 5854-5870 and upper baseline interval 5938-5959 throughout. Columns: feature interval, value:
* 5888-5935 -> 1.5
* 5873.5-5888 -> 0.8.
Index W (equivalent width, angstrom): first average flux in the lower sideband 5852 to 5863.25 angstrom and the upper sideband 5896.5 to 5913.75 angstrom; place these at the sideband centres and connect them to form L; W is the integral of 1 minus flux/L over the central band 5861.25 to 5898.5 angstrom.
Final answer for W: 1.5 angstrom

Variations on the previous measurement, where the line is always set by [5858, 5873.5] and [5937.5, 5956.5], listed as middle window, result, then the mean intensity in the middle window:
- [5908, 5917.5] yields -0.36 angstrom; 228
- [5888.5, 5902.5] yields 0.67 angstrom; 206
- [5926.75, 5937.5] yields 0.59 angstrom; 211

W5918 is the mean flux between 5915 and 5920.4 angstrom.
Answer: 215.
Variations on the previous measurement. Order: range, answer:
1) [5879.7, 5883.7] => 203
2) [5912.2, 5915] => 222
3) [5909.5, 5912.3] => 234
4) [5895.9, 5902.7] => 213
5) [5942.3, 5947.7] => 226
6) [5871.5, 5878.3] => 201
